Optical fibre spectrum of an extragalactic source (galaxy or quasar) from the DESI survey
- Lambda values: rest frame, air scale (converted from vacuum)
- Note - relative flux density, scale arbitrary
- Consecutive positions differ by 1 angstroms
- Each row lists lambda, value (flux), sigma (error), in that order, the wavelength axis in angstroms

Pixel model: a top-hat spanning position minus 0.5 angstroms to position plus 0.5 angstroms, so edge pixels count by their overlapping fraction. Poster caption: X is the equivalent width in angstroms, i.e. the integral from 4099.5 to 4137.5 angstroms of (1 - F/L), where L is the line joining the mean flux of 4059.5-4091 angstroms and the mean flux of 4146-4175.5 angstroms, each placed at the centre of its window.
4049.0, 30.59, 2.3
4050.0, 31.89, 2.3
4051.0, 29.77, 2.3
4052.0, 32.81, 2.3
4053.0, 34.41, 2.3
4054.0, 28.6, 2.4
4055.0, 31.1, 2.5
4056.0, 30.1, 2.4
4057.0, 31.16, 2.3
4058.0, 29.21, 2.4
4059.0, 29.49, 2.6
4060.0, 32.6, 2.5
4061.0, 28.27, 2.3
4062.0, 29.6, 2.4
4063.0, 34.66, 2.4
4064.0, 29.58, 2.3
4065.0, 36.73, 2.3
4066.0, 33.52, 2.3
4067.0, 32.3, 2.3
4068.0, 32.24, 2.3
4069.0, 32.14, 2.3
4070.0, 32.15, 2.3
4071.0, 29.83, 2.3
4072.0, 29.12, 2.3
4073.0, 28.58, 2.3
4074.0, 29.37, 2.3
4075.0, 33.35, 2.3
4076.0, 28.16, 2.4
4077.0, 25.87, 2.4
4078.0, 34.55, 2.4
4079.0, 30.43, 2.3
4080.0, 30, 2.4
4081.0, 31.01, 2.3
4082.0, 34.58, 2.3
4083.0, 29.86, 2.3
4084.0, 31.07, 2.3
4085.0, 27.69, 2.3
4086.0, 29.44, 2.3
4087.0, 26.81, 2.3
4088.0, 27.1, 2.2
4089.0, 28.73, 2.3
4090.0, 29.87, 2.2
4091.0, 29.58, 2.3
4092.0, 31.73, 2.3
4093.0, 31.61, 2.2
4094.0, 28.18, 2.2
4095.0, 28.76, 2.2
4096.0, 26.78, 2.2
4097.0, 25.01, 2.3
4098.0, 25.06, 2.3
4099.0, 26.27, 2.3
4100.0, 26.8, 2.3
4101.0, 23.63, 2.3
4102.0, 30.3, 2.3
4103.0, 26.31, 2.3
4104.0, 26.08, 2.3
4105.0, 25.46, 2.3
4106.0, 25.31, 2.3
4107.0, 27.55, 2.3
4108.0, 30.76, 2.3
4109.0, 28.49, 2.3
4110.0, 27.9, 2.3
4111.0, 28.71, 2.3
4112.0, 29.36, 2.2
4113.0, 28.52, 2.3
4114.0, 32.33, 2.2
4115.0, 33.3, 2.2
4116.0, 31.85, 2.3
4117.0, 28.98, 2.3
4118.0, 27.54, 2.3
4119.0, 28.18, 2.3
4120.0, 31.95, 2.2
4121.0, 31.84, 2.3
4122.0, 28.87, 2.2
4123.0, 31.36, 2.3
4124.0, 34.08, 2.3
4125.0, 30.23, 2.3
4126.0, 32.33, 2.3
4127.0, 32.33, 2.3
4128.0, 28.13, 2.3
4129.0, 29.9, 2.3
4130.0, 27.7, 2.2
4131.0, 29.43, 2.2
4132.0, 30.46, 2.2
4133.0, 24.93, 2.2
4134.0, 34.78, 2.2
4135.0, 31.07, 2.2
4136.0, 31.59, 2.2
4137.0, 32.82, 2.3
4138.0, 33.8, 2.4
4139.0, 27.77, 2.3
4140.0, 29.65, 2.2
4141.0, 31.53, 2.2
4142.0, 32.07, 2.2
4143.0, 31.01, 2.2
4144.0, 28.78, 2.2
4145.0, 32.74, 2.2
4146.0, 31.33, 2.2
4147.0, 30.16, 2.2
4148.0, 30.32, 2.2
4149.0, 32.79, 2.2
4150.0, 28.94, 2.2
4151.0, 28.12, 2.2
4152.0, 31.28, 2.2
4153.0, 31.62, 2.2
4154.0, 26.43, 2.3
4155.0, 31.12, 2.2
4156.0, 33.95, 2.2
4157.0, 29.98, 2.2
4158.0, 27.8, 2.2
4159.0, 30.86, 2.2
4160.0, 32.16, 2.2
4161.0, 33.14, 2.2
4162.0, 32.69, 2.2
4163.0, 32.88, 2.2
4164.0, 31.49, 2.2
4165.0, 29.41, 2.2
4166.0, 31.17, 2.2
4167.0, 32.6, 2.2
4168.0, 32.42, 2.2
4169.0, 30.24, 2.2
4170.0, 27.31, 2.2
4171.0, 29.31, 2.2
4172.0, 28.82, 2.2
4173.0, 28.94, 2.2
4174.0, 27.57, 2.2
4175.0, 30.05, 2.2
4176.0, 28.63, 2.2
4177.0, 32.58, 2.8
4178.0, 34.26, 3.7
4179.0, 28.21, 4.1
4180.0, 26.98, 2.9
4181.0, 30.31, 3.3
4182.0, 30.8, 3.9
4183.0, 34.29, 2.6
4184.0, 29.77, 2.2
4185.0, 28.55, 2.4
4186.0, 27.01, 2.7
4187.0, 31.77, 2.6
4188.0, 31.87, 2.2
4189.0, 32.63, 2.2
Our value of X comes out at 1.3 angstroms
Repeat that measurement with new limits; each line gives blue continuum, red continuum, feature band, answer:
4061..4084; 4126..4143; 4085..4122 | 2.8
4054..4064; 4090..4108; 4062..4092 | -1.5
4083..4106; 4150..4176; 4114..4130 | -1.0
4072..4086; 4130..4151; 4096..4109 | 1.6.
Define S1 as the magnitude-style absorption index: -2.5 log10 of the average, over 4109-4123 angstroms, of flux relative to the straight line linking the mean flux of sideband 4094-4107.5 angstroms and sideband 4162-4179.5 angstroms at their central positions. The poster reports -0.10 mag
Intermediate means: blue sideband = 26.5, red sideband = 30.4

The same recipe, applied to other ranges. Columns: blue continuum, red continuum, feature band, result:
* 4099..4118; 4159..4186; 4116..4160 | -0.04 mag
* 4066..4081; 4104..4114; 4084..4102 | 0.05 mag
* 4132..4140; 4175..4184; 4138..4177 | 0.01 mag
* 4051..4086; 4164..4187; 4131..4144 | -0.02 mag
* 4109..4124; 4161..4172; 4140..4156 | 0.00 mag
